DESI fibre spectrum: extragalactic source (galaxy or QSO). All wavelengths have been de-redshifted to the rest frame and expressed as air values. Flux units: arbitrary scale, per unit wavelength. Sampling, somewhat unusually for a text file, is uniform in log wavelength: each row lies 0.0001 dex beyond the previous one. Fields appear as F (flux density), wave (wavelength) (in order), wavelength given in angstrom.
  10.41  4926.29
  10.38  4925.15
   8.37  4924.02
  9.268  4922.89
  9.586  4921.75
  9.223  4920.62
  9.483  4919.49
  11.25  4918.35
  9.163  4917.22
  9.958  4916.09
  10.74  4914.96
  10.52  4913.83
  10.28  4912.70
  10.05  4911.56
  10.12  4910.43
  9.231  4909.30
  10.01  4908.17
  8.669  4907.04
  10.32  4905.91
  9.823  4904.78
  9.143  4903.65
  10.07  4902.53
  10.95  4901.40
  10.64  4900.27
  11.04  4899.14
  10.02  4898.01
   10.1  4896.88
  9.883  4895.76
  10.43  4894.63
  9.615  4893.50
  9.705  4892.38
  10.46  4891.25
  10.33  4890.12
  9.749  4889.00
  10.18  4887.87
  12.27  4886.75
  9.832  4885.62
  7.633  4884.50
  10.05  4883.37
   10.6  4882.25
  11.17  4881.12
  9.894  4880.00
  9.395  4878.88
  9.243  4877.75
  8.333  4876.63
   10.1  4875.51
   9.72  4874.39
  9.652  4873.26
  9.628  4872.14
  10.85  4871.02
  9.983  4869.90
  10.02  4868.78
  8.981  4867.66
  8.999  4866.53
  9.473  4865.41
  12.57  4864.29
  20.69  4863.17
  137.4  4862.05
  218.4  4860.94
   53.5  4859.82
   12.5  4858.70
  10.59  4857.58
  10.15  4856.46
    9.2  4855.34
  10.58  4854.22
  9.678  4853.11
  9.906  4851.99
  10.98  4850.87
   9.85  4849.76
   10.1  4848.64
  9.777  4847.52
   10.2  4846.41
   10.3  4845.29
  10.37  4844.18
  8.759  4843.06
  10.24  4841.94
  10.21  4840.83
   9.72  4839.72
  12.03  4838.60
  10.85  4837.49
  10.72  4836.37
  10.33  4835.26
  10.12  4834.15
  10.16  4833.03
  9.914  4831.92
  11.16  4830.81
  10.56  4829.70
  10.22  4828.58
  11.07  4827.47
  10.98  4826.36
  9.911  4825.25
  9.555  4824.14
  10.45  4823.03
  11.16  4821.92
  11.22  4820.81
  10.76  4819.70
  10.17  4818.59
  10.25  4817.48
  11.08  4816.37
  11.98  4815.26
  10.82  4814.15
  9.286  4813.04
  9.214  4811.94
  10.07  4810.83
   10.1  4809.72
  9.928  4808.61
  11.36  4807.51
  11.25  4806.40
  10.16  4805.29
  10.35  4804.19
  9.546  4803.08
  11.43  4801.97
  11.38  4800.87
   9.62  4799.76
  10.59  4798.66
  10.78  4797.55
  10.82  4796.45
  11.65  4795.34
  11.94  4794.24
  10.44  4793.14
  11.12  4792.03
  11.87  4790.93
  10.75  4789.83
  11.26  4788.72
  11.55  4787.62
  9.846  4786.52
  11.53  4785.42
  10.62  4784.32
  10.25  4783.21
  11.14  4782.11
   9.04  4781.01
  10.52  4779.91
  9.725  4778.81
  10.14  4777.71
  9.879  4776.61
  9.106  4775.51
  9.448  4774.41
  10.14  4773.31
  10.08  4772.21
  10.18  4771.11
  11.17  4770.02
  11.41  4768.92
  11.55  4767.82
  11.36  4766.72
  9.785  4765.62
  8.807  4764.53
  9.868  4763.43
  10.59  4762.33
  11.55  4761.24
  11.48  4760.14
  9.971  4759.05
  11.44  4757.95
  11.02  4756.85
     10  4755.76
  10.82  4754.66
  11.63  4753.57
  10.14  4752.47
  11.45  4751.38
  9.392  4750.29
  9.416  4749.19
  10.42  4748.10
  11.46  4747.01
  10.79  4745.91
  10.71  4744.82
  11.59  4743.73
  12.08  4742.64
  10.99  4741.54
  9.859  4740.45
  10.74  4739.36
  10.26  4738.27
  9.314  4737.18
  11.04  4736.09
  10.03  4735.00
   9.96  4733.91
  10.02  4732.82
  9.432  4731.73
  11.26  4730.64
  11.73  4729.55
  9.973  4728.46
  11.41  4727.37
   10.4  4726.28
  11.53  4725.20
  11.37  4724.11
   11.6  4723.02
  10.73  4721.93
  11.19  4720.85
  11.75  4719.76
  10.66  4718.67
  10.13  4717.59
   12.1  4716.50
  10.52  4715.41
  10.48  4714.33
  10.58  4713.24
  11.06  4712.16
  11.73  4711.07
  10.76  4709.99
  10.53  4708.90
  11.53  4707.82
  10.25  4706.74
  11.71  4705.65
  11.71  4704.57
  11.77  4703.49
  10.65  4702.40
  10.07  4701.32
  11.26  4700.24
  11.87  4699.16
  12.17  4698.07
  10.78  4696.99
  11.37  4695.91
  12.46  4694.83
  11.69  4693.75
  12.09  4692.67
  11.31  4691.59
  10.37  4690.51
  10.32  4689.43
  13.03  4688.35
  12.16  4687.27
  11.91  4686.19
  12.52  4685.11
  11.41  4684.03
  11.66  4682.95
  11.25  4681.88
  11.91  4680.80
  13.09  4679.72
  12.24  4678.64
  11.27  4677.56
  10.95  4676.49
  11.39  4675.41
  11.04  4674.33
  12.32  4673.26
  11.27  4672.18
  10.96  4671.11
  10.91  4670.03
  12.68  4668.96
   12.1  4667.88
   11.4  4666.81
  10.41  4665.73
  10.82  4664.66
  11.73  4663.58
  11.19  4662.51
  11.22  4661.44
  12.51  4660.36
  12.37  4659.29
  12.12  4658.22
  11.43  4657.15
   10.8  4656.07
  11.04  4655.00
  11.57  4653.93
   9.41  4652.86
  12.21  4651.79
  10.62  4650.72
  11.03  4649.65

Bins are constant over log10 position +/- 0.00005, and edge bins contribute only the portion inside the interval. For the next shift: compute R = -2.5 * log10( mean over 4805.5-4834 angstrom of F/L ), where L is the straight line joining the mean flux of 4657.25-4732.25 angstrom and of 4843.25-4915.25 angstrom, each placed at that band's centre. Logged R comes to 0.358 mag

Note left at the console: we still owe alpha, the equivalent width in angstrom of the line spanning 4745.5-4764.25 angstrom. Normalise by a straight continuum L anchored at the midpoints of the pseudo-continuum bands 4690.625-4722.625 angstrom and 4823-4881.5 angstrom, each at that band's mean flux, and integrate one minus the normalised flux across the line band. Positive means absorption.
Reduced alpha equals 3.8 angstrom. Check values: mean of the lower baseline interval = 11.2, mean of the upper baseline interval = 17.6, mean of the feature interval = 10.6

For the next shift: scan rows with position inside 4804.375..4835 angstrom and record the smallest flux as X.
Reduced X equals 9.214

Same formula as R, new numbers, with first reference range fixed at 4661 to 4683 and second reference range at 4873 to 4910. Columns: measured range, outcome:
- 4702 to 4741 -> 0.03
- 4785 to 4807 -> -0.03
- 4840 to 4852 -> 0.02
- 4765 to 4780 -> 0.05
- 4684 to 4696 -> -0.03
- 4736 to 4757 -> 0.03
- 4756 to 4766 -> 0.04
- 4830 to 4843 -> -0.01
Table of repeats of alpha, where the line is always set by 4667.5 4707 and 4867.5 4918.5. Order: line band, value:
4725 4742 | 1.1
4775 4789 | 0.6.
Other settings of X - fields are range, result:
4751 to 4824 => 8.807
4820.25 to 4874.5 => 8.759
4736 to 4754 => 9.314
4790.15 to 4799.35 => 10.44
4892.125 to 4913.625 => 8.669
